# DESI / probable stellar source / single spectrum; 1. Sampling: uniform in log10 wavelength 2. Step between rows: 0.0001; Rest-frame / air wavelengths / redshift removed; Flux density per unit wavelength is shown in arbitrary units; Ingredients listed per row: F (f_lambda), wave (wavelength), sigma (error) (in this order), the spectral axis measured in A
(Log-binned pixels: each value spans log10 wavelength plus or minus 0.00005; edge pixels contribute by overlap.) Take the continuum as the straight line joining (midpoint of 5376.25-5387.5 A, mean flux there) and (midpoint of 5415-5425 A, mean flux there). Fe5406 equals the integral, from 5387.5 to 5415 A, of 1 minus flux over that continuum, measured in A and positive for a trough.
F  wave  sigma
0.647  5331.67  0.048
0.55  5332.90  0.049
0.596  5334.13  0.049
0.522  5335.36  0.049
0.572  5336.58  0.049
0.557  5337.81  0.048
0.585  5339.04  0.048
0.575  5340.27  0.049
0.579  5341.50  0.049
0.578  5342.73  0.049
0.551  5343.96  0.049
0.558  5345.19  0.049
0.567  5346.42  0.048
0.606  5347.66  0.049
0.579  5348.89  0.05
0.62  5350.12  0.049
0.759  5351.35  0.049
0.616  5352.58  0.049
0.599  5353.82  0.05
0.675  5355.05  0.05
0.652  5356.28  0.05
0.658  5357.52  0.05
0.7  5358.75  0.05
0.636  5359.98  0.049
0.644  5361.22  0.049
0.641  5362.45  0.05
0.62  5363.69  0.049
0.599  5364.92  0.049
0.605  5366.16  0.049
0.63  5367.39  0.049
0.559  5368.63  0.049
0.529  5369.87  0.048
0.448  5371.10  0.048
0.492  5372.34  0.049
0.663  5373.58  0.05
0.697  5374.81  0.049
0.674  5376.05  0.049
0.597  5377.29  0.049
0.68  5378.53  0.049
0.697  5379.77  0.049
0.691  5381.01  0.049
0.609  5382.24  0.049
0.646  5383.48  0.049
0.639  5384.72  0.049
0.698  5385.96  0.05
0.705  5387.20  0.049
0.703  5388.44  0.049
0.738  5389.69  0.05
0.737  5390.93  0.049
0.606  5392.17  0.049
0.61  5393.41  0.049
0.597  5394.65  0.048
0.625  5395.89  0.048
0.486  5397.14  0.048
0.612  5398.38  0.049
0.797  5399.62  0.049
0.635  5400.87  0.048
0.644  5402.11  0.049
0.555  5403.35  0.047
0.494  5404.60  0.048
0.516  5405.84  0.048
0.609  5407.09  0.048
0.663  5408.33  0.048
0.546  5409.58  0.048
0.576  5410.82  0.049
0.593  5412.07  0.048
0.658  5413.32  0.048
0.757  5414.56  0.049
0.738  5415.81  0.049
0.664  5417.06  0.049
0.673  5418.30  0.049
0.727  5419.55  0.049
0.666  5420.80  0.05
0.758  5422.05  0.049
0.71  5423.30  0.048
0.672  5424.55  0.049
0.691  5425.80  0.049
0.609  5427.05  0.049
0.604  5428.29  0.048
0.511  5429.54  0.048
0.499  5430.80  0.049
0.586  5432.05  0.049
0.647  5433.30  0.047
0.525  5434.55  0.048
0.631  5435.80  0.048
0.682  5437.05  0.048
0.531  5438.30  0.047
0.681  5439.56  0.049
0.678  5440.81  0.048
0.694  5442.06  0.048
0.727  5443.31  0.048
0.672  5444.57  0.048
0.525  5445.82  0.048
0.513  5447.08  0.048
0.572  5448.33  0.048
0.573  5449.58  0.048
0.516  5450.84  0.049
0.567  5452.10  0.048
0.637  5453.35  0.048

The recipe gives 2.3 A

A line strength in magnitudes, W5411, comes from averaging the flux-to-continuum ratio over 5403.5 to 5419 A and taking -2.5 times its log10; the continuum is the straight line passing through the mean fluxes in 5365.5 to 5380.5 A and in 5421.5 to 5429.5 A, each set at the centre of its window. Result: 0.04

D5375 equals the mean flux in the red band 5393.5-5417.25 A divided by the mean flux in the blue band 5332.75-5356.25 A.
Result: 1.04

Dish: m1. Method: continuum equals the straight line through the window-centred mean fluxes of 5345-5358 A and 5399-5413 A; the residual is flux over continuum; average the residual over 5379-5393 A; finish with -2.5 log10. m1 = -0.11 mag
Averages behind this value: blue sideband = 0.628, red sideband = 0.603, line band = 0.678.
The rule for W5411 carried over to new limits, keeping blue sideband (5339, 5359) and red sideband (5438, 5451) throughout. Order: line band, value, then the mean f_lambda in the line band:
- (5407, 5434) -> -0.05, 0.644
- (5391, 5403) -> -0.02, 0.628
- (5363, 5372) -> 0.08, 0.568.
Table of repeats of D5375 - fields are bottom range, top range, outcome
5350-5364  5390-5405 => 0.95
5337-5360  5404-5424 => 1.06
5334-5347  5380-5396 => 1.17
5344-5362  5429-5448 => 0.96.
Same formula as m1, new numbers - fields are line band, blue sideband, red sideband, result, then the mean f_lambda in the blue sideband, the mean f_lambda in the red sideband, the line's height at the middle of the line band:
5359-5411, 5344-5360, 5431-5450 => 0.000 mag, 0.63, 0.614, 0.624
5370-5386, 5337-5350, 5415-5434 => -0.036 mag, 0.575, 0.651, 0.607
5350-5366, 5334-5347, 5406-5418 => -0.111 mag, 0.566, 0.641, 0.585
